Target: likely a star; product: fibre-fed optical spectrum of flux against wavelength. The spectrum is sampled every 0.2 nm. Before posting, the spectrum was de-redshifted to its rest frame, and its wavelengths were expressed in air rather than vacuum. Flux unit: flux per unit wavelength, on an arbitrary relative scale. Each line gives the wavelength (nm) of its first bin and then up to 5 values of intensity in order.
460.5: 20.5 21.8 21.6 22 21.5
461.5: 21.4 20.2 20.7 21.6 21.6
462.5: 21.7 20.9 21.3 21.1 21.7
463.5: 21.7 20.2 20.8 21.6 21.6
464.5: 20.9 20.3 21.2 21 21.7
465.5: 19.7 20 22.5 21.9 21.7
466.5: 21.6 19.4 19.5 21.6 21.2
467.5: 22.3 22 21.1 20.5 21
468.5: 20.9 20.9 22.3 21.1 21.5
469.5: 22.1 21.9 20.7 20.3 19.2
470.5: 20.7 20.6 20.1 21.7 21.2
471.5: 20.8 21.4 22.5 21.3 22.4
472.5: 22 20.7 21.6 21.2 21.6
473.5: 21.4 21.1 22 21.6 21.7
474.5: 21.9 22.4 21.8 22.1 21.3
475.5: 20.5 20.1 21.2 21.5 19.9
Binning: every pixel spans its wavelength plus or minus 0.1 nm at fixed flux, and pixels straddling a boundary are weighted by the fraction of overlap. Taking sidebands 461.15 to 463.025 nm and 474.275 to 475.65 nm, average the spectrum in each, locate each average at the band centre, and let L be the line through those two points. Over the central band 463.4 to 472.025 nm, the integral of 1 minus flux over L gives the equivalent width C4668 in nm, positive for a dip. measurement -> 0.123 nm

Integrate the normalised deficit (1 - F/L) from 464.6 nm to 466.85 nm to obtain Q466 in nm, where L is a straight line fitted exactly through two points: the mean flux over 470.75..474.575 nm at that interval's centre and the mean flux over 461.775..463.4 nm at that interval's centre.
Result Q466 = 0.041 nm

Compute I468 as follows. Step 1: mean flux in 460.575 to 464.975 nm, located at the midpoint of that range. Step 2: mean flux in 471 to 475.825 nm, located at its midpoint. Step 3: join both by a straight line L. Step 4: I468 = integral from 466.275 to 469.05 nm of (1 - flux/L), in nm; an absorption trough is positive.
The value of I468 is 0.03 nm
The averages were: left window 21.2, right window 21.5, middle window 21.1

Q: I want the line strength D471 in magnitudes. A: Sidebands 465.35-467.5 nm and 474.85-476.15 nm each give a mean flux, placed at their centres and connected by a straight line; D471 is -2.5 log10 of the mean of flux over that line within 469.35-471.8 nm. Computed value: 0.01 mag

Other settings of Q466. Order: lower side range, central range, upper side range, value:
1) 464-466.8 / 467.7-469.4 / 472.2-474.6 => 0.006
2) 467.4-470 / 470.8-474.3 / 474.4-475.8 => -0.004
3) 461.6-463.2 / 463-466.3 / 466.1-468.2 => 0.000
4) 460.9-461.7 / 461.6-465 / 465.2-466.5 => 0.040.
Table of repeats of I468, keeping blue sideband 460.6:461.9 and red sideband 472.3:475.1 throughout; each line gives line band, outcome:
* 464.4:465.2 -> 0.02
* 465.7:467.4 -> 0.03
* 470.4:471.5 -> 0.04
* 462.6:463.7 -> 0.01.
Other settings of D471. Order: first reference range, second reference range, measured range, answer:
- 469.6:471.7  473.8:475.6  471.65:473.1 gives -0.026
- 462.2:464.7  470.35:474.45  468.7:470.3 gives 0.004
